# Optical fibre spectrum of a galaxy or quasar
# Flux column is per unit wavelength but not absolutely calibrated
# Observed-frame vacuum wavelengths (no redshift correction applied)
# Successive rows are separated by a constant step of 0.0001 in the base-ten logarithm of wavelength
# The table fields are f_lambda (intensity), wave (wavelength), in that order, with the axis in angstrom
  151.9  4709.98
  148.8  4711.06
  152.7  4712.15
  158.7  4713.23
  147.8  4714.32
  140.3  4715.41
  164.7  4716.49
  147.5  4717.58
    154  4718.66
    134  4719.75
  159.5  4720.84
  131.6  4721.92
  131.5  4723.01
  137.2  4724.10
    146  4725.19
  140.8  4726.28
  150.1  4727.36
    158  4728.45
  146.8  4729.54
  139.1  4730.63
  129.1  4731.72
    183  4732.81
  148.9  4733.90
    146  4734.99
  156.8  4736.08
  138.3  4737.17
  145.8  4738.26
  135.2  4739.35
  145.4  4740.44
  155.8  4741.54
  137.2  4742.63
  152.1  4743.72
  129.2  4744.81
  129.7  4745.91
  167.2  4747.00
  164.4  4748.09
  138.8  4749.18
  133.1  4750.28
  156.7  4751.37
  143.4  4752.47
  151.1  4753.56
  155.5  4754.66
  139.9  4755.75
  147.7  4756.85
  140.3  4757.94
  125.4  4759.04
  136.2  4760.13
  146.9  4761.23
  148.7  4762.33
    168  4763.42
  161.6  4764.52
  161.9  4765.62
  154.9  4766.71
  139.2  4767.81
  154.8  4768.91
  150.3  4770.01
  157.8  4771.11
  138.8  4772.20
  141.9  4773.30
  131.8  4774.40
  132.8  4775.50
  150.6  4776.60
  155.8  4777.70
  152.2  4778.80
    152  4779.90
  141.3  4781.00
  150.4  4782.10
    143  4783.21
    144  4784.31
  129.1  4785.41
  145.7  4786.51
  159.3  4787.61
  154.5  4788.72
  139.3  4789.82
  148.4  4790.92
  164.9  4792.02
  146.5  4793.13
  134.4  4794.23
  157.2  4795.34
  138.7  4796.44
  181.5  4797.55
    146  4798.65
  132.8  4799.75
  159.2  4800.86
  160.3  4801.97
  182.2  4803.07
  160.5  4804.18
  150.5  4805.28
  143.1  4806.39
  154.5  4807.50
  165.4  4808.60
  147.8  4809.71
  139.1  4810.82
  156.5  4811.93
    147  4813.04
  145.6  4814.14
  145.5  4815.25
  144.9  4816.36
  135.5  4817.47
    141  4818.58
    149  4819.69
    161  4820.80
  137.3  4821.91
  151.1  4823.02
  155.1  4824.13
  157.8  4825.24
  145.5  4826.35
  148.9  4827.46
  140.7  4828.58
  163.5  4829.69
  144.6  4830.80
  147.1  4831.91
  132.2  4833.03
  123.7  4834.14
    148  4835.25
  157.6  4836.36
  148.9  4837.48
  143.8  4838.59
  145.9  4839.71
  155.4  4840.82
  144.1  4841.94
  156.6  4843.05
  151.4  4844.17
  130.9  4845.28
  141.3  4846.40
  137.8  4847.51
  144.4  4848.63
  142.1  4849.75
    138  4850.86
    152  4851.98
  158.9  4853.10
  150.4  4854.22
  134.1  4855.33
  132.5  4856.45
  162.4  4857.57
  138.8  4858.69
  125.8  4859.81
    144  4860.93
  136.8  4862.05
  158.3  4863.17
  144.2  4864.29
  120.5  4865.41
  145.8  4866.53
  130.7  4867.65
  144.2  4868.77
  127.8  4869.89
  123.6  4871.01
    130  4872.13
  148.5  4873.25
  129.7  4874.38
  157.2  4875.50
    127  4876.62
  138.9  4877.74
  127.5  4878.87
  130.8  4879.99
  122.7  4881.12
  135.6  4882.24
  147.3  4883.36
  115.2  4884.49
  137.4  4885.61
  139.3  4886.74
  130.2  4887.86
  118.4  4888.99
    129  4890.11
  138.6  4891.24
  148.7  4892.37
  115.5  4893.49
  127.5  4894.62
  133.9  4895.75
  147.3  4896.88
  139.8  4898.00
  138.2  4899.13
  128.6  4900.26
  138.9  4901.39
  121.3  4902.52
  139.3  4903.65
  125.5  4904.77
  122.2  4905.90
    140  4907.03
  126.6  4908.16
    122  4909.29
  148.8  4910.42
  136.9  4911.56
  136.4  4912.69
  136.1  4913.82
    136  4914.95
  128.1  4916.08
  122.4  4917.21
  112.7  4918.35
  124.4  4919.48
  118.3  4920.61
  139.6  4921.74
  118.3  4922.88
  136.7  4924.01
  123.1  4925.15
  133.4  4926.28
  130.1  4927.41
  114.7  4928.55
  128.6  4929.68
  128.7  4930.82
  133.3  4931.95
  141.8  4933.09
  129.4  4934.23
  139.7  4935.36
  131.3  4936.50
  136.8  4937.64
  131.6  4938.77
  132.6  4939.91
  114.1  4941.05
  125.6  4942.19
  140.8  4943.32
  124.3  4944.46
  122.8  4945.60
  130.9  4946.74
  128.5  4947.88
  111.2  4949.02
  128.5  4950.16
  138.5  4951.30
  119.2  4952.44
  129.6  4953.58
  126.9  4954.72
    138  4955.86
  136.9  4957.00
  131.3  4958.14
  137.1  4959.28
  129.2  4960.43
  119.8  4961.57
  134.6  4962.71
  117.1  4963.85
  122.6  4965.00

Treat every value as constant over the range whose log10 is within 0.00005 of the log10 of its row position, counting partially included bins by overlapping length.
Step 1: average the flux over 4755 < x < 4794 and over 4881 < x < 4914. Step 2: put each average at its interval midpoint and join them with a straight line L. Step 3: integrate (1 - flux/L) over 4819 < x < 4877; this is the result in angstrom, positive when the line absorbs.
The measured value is -2.0 angstrom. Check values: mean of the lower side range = 147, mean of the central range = 144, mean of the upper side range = 133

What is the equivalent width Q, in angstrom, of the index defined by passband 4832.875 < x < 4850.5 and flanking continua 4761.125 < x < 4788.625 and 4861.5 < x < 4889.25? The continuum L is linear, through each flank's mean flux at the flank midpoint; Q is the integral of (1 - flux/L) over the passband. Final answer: -0.60 angstrom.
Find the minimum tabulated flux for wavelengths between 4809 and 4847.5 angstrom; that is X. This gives 123.7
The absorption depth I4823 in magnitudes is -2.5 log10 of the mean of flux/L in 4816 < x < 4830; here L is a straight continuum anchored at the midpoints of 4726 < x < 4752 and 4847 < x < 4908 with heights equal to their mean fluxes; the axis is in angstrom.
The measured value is -0.06 mag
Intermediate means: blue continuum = 147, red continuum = 136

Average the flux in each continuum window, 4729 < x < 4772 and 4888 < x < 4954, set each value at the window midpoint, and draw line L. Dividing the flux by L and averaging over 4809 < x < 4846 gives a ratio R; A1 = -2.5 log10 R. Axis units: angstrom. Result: -0.05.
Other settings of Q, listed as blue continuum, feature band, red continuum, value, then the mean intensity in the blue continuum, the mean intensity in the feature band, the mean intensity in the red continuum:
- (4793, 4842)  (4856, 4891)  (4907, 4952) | 1.0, 149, 136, 129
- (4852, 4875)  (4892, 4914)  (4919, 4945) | 0.0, 140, 134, 129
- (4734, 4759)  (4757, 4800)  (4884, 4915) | -1.5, 146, 148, 133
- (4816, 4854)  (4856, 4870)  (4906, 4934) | 0.1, 146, 140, 130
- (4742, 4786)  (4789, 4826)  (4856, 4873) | -2.1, 146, 151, 138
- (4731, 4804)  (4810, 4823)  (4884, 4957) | -0.3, 148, 146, 130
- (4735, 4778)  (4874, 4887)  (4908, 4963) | 0.1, 147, 134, 130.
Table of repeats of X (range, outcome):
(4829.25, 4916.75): 115.2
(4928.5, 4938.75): 114.7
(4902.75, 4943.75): 112.7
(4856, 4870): 120.5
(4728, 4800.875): 125.4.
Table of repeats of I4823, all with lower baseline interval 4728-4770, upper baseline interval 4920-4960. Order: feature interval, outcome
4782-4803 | -0.048 mag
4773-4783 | -0.003 mag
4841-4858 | -0.054 mag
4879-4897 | 0.021 mag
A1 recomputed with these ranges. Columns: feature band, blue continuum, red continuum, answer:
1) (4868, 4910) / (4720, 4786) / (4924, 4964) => 0.011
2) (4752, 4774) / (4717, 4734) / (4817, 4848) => -0.015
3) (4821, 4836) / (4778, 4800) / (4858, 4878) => -0.026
